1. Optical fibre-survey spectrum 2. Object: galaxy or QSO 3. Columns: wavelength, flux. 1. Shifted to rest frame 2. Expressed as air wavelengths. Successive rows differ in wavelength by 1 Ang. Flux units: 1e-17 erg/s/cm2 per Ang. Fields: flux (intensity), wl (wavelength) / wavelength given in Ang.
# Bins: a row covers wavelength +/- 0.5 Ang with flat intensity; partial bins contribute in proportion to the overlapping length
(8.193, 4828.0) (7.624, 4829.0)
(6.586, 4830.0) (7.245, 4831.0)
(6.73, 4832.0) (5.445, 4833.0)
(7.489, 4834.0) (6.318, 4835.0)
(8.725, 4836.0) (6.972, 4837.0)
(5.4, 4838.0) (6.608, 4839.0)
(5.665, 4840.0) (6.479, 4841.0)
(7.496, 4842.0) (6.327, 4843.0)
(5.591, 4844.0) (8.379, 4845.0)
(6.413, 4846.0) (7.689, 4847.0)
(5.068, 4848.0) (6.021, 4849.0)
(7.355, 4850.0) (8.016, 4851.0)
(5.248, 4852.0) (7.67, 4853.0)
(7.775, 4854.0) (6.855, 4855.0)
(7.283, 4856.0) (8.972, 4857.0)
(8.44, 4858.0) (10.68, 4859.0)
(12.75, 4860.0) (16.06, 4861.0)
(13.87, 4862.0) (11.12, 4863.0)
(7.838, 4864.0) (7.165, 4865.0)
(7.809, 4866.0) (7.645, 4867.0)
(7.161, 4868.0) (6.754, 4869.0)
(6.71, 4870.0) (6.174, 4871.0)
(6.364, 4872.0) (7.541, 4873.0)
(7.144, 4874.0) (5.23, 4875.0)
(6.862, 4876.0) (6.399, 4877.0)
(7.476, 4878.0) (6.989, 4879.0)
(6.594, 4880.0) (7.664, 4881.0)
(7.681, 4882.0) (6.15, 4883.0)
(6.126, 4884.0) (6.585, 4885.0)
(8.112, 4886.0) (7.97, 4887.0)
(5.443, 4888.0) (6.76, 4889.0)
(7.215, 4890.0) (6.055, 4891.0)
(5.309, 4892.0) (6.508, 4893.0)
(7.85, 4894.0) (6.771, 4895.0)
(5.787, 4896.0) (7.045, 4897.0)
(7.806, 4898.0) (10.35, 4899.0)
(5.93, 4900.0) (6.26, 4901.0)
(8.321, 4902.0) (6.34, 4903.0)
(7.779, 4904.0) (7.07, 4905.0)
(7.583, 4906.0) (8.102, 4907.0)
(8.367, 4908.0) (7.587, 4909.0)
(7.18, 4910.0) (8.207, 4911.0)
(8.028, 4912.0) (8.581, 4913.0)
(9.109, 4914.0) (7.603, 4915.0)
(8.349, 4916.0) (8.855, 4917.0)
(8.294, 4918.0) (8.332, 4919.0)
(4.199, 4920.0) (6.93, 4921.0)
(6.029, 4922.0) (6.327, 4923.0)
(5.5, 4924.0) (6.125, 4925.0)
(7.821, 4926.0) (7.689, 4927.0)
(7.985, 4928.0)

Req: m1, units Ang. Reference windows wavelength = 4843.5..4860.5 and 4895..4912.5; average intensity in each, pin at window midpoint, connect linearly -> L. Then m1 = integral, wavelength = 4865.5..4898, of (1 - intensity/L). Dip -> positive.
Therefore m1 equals 3.2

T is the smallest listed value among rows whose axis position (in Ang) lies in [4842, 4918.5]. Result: 5.068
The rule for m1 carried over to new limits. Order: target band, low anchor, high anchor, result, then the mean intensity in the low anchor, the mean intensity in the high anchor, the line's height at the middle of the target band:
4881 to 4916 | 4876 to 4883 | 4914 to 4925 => -1.2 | 7.04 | 7.09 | 7.07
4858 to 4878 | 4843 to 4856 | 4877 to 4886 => -4.5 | 6.84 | 6.95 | 6.9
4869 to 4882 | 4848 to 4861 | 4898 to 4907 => 1.9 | 8.28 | 7.51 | 7.94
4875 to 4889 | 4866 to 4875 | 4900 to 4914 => 0.5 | 6.89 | 7.64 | 7.13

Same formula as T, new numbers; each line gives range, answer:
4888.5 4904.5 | 5.309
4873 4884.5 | 5.23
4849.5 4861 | 5.248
